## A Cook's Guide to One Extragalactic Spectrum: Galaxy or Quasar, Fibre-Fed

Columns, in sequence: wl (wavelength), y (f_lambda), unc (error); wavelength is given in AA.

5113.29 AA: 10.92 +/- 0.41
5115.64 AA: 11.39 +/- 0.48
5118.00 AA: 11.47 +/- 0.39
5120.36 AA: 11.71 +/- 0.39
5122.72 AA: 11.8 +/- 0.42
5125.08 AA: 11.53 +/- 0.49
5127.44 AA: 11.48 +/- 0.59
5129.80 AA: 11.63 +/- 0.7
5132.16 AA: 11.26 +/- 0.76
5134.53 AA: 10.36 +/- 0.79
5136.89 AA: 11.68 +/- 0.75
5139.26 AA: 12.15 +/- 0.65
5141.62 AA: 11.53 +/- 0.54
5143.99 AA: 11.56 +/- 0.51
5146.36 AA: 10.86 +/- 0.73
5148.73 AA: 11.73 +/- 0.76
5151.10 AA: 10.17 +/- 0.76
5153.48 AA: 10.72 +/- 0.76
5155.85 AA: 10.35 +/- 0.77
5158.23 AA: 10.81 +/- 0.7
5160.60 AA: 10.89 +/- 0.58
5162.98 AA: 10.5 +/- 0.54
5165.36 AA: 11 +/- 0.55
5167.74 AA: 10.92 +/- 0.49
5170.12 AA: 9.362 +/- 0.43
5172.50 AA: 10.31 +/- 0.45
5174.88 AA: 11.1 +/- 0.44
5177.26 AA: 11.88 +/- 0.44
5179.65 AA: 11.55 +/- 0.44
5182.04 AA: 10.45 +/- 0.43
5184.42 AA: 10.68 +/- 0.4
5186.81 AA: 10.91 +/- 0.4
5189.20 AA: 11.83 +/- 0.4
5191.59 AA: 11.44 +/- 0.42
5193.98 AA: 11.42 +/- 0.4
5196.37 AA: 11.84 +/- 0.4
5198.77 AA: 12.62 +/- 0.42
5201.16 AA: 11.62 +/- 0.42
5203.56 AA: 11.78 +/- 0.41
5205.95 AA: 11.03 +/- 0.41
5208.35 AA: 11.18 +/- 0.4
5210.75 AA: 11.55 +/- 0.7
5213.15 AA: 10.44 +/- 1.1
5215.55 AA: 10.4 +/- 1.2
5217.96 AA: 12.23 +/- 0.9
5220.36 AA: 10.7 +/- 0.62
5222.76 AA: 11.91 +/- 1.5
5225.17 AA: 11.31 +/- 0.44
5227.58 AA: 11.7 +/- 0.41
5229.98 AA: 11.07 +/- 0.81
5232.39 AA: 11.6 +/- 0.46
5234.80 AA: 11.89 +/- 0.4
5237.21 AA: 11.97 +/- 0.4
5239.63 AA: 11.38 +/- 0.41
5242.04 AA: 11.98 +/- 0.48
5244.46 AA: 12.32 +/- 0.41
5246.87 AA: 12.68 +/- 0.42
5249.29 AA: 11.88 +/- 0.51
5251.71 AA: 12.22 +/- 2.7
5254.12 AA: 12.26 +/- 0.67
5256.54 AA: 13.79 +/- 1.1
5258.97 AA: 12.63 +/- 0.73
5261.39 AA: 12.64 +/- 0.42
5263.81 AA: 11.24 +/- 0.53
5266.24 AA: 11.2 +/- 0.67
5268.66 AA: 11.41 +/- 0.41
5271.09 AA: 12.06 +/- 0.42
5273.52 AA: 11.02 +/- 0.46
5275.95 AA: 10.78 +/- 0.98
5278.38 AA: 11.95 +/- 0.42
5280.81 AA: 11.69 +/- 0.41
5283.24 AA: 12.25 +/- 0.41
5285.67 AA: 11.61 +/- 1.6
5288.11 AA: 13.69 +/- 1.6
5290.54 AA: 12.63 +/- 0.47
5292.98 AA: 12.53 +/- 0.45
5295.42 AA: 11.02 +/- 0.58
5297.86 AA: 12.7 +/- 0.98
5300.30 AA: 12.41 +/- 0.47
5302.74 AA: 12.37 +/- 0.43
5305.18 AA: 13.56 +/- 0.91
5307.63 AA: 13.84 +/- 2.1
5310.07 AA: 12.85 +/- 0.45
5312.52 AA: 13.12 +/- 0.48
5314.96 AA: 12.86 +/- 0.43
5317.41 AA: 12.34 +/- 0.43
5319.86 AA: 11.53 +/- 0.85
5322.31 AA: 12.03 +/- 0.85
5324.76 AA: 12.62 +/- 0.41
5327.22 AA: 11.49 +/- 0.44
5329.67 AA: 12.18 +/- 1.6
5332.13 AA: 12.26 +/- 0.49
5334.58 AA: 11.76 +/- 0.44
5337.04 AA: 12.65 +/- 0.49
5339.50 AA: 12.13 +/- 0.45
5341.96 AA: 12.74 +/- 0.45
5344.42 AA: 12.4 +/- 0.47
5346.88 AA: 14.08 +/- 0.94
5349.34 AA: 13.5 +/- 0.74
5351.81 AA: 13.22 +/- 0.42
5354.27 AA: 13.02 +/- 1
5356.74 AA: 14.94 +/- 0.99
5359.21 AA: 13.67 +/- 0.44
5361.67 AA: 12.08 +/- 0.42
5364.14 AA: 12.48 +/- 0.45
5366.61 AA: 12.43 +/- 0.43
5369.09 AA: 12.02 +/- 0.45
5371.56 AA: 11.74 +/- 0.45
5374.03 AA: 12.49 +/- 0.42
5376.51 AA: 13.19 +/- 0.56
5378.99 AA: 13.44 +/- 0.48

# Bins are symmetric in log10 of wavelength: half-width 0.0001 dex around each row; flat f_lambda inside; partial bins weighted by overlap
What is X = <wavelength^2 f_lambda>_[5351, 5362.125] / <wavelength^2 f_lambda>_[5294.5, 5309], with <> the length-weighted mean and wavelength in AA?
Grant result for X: 1.1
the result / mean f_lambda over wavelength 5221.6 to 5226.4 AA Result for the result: 11.6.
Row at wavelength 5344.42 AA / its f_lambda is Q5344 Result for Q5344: 12.4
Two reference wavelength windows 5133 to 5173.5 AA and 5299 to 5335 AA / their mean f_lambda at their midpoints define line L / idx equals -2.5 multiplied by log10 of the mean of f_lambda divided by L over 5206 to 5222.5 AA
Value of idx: 0.03 mag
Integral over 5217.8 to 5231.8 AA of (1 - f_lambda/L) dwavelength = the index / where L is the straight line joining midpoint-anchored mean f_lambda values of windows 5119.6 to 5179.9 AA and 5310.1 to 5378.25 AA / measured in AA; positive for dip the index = 0.3 AA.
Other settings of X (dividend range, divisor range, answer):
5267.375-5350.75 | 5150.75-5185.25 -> 1.22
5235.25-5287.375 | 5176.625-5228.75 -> 1.08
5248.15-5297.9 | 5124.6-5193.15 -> 1.14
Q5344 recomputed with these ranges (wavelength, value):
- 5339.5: 12.13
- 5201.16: 11.62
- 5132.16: 11.26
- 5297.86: 12.7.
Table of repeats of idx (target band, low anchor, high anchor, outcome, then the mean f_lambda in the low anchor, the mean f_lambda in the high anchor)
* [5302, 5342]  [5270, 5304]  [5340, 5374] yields 0.00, 12.1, 12.9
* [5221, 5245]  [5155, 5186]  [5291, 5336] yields -0.02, 10.8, 12.4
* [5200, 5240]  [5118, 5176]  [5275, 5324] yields 0.03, 11.1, 12.4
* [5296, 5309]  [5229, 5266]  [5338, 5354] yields -0.02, 12.1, 13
